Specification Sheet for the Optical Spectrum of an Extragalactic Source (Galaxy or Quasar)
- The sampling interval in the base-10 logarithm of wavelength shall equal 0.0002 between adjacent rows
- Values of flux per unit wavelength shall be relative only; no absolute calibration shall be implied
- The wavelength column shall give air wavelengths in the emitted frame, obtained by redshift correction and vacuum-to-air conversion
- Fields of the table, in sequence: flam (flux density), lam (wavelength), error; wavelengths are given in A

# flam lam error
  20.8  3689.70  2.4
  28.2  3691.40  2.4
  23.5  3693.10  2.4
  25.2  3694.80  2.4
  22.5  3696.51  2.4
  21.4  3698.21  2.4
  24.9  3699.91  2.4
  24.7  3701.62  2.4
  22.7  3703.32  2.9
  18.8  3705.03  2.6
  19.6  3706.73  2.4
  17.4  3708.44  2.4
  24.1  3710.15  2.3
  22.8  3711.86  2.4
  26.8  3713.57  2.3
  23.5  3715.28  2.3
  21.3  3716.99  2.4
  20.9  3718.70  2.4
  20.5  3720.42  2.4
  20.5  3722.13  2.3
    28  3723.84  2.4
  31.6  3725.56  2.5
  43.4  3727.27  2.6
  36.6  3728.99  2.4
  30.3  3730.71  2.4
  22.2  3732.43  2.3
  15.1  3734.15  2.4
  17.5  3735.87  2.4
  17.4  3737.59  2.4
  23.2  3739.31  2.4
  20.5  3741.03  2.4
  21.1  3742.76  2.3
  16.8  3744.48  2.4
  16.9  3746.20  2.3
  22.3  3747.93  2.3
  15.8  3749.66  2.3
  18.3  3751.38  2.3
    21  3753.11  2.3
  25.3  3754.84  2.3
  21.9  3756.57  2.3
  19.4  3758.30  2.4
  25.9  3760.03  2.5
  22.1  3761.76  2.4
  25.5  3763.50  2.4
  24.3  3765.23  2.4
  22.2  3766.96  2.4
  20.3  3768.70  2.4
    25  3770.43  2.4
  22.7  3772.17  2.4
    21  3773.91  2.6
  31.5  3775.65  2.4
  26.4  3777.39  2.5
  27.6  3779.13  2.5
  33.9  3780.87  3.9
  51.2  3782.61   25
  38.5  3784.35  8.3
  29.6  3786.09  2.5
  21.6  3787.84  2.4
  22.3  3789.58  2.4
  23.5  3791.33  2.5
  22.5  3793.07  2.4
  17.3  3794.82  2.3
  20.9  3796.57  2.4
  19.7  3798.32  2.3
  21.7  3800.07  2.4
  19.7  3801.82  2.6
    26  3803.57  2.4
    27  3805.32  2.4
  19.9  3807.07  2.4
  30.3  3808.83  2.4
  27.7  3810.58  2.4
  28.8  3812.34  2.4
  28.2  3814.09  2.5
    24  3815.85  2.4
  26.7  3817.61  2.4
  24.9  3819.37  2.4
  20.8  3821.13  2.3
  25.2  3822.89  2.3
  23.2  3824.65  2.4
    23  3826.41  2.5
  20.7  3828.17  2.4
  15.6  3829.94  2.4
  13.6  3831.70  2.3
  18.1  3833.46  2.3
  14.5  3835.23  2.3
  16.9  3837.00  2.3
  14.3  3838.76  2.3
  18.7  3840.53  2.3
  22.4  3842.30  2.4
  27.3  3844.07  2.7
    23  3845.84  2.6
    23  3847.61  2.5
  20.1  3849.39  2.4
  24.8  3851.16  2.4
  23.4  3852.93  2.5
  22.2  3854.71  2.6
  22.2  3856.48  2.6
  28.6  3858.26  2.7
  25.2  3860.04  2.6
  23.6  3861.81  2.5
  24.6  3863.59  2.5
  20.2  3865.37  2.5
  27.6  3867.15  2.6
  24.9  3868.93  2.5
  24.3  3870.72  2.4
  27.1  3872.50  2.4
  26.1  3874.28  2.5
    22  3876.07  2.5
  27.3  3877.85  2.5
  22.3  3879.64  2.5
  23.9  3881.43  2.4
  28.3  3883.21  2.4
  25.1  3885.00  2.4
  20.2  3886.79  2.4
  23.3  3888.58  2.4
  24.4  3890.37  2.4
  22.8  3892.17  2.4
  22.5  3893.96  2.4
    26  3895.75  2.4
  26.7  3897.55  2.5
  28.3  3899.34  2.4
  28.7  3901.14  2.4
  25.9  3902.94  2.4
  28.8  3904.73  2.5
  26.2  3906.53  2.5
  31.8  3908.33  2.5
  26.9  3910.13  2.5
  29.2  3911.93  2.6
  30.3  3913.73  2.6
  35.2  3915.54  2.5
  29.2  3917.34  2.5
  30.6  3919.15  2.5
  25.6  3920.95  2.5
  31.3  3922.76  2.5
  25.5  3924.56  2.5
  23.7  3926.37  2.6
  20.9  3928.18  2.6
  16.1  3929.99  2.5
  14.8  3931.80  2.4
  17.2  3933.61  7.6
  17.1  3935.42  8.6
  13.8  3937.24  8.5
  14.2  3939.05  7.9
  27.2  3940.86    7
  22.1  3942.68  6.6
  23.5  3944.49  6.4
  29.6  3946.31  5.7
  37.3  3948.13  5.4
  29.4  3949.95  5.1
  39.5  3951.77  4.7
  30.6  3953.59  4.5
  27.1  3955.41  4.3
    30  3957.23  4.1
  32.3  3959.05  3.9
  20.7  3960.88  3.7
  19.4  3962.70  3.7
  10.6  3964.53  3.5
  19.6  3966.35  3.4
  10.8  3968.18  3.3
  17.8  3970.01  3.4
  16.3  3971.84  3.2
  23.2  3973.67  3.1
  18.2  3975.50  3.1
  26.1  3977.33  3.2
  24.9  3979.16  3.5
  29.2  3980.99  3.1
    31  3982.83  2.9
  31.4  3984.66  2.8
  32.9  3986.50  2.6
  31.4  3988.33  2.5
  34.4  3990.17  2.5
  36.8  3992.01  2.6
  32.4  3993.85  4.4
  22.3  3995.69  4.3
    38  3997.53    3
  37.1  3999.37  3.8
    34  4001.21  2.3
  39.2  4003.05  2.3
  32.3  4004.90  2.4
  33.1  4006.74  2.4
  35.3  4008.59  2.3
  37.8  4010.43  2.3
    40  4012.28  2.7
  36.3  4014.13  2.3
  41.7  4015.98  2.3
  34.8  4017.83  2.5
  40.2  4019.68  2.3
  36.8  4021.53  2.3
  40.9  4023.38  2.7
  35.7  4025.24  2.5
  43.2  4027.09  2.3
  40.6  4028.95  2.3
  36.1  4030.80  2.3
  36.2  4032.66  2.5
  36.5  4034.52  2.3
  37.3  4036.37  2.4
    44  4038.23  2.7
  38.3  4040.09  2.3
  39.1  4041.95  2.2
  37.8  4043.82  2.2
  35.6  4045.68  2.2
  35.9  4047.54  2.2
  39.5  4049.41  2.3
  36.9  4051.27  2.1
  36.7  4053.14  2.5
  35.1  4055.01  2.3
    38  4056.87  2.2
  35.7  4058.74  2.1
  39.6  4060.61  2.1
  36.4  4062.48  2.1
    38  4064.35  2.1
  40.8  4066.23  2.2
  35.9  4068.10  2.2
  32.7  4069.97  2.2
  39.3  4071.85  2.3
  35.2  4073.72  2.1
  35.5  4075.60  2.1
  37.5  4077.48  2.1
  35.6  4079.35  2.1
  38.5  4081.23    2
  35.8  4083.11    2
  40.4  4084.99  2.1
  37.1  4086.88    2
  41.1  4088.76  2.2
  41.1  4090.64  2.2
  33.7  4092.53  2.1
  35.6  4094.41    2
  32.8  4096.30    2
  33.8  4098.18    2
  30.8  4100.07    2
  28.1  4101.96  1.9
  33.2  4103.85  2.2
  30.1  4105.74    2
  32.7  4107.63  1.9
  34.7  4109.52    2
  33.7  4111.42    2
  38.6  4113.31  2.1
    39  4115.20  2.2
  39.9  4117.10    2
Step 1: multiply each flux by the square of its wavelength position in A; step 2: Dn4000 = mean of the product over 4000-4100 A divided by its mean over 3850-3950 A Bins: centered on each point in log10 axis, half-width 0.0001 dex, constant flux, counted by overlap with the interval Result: 1.6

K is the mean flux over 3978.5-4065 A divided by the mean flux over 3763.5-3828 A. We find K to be 1.4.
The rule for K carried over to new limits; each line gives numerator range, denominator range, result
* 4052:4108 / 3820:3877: 1.62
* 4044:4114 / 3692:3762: 1.58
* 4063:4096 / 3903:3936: 1.45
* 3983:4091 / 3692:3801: 1.54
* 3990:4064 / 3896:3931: 1.35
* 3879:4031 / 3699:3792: 1.16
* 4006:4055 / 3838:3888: 1.60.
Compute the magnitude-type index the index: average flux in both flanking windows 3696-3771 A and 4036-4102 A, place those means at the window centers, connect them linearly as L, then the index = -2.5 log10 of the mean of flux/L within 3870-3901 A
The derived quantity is 0.17 mag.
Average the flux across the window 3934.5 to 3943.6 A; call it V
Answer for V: 18.9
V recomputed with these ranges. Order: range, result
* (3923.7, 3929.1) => 23.3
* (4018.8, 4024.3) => 39.3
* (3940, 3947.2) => 25.6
